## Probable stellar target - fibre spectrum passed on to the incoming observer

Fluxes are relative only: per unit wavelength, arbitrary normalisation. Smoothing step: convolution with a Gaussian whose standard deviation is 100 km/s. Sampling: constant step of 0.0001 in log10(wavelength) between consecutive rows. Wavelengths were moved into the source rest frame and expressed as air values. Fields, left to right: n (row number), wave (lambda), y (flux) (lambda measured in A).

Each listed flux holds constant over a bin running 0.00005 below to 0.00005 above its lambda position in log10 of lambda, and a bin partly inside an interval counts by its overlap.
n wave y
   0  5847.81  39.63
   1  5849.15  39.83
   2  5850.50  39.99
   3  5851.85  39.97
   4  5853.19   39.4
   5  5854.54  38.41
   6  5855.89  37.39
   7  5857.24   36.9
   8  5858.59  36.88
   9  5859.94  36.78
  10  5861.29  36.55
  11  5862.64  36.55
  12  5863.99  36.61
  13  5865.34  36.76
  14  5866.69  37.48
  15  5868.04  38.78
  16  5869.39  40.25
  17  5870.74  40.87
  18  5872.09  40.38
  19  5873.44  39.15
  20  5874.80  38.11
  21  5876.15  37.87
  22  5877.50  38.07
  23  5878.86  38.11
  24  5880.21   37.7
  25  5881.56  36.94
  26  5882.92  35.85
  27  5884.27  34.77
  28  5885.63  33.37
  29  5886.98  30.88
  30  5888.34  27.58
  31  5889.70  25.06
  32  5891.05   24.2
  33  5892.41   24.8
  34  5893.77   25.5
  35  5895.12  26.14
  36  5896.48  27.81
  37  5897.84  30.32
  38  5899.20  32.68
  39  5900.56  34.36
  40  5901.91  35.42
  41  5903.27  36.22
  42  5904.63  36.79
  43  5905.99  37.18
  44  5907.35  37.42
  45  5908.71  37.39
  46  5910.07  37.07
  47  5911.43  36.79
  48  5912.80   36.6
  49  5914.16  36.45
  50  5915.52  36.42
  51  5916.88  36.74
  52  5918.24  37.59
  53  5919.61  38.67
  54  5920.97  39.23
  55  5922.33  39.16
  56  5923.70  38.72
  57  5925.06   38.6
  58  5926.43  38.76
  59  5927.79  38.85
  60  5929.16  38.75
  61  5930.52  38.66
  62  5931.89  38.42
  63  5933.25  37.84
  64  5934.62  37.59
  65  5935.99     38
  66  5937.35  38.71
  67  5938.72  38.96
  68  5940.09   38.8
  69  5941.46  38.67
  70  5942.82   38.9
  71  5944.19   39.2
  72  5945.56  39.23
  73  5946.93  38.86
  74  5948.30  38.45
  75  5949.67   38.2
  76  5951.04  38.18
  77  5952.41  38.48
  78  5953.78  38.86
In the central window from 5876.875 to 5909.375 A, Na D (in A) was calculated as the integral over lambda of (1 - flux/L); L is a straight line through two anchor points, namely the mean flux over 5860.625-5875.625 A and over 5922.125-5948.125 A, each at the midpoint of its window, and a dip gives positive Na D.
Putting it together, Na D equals 4.9 A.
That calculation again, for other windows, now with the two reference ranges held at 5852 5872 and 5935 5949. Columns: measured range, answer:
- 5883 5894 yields 2.7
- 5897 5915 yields 1.3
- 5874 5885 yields 0.3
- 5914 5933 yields 0.2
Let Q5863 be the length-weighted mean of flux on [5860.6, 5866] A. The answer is 36.6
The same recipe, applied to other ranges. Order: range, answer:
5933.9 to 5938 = 38.1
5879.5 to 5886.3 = 35.8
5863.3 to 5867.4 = 37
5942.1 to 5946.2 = 39.2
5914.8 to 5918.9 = 37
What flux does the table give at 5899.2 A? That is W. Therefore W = 32.68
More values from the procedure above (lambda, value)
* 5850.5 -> 39.99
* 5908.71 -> 37.39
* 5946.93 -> 38.86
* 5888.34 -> 27.58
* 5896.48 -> 27.81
